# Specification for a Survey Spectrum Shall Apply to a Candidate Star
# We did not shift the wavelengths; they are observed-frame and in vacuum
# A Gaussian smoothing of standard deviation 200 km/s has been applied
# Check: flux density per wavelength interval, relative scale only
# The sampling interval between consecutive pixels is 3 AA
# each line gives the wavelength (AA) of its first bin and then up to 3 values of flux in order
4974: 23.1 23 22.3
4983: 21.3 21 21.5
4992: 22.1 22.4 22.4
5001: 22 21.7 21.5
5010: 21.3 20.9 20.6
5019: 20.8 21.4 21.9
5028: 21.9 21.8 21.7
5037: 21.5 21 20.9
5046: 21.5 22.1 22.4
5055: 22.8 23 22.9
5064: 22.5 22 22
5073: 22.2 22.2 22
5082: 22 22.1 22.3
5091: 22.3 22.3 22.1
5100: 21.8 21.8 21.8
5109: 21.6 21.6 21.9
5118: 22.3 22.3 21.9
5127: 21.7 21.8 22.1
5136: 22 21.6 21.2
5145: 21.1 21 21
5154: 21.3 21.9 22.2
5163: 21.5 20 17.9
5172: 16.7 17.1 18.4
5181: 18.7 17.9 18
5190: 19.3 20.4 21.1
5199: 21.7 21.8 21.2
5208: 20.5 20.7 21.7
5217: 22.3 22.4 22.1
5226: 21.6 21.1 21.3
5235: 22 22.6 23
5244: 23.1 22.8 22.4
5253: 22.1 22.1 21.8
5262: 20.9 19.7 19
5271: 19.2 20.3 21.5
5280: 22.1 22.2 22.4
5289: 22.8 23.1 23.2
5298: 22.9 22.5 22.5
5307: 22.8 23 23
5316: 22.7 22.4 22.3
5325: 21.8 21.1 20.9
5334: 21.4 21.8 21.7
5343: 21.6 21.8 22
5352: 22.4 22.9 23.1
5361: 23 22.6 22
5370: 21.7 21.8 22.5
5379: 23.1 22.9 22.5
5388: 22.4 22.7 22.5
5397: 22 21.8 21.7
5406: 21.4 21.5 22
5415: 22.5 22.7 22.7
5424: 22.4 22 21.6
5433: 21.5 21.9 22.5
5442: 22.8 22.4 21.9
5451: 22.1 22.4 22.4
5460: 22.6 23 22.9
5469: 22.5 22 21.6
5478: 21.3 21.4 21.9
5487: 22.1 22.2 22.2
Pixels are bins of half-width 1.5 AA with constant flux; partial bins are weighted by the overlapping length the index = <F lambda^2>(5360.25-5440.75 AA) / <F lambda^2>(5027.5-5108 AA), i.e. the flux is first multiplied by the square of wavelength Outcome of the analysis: 1.14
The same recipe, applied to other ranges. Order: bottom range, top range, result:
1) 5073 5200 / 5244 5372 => 1.12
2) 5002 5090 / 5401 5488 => 1.18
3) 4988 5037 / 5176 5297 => 1.07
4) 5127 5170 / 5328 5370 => 1.12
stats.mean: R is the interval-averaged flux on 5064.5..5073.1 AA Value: 22.1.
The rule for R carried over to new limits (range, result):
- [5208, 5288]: 21.6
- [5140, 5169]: 21.1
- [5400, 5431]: 22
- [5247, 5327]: 22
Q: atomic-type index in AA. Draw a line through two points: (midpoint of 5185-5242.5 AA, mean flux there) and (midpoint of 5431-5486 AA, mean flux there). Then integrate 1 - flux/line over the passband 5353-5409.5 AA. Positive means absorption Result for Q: -1.2 AA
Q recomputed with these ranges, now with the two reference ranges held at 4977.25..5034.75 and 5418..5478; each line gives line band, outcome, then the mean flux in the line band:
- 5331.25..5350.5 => 0.4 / 21.7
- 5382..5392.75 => -0.2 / 22.6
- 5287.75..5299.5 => -0.5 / 23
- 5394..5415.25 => 0.3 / 21.9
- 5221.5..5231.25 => 0.2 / 21.6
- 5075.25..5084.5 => -0.1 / 22.1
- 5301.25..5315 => -0.5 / 22.8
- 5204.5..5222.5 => 0.3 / 21.5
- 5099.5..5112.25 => 0.0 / 21.7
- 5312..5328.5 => -0.1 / 22.3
